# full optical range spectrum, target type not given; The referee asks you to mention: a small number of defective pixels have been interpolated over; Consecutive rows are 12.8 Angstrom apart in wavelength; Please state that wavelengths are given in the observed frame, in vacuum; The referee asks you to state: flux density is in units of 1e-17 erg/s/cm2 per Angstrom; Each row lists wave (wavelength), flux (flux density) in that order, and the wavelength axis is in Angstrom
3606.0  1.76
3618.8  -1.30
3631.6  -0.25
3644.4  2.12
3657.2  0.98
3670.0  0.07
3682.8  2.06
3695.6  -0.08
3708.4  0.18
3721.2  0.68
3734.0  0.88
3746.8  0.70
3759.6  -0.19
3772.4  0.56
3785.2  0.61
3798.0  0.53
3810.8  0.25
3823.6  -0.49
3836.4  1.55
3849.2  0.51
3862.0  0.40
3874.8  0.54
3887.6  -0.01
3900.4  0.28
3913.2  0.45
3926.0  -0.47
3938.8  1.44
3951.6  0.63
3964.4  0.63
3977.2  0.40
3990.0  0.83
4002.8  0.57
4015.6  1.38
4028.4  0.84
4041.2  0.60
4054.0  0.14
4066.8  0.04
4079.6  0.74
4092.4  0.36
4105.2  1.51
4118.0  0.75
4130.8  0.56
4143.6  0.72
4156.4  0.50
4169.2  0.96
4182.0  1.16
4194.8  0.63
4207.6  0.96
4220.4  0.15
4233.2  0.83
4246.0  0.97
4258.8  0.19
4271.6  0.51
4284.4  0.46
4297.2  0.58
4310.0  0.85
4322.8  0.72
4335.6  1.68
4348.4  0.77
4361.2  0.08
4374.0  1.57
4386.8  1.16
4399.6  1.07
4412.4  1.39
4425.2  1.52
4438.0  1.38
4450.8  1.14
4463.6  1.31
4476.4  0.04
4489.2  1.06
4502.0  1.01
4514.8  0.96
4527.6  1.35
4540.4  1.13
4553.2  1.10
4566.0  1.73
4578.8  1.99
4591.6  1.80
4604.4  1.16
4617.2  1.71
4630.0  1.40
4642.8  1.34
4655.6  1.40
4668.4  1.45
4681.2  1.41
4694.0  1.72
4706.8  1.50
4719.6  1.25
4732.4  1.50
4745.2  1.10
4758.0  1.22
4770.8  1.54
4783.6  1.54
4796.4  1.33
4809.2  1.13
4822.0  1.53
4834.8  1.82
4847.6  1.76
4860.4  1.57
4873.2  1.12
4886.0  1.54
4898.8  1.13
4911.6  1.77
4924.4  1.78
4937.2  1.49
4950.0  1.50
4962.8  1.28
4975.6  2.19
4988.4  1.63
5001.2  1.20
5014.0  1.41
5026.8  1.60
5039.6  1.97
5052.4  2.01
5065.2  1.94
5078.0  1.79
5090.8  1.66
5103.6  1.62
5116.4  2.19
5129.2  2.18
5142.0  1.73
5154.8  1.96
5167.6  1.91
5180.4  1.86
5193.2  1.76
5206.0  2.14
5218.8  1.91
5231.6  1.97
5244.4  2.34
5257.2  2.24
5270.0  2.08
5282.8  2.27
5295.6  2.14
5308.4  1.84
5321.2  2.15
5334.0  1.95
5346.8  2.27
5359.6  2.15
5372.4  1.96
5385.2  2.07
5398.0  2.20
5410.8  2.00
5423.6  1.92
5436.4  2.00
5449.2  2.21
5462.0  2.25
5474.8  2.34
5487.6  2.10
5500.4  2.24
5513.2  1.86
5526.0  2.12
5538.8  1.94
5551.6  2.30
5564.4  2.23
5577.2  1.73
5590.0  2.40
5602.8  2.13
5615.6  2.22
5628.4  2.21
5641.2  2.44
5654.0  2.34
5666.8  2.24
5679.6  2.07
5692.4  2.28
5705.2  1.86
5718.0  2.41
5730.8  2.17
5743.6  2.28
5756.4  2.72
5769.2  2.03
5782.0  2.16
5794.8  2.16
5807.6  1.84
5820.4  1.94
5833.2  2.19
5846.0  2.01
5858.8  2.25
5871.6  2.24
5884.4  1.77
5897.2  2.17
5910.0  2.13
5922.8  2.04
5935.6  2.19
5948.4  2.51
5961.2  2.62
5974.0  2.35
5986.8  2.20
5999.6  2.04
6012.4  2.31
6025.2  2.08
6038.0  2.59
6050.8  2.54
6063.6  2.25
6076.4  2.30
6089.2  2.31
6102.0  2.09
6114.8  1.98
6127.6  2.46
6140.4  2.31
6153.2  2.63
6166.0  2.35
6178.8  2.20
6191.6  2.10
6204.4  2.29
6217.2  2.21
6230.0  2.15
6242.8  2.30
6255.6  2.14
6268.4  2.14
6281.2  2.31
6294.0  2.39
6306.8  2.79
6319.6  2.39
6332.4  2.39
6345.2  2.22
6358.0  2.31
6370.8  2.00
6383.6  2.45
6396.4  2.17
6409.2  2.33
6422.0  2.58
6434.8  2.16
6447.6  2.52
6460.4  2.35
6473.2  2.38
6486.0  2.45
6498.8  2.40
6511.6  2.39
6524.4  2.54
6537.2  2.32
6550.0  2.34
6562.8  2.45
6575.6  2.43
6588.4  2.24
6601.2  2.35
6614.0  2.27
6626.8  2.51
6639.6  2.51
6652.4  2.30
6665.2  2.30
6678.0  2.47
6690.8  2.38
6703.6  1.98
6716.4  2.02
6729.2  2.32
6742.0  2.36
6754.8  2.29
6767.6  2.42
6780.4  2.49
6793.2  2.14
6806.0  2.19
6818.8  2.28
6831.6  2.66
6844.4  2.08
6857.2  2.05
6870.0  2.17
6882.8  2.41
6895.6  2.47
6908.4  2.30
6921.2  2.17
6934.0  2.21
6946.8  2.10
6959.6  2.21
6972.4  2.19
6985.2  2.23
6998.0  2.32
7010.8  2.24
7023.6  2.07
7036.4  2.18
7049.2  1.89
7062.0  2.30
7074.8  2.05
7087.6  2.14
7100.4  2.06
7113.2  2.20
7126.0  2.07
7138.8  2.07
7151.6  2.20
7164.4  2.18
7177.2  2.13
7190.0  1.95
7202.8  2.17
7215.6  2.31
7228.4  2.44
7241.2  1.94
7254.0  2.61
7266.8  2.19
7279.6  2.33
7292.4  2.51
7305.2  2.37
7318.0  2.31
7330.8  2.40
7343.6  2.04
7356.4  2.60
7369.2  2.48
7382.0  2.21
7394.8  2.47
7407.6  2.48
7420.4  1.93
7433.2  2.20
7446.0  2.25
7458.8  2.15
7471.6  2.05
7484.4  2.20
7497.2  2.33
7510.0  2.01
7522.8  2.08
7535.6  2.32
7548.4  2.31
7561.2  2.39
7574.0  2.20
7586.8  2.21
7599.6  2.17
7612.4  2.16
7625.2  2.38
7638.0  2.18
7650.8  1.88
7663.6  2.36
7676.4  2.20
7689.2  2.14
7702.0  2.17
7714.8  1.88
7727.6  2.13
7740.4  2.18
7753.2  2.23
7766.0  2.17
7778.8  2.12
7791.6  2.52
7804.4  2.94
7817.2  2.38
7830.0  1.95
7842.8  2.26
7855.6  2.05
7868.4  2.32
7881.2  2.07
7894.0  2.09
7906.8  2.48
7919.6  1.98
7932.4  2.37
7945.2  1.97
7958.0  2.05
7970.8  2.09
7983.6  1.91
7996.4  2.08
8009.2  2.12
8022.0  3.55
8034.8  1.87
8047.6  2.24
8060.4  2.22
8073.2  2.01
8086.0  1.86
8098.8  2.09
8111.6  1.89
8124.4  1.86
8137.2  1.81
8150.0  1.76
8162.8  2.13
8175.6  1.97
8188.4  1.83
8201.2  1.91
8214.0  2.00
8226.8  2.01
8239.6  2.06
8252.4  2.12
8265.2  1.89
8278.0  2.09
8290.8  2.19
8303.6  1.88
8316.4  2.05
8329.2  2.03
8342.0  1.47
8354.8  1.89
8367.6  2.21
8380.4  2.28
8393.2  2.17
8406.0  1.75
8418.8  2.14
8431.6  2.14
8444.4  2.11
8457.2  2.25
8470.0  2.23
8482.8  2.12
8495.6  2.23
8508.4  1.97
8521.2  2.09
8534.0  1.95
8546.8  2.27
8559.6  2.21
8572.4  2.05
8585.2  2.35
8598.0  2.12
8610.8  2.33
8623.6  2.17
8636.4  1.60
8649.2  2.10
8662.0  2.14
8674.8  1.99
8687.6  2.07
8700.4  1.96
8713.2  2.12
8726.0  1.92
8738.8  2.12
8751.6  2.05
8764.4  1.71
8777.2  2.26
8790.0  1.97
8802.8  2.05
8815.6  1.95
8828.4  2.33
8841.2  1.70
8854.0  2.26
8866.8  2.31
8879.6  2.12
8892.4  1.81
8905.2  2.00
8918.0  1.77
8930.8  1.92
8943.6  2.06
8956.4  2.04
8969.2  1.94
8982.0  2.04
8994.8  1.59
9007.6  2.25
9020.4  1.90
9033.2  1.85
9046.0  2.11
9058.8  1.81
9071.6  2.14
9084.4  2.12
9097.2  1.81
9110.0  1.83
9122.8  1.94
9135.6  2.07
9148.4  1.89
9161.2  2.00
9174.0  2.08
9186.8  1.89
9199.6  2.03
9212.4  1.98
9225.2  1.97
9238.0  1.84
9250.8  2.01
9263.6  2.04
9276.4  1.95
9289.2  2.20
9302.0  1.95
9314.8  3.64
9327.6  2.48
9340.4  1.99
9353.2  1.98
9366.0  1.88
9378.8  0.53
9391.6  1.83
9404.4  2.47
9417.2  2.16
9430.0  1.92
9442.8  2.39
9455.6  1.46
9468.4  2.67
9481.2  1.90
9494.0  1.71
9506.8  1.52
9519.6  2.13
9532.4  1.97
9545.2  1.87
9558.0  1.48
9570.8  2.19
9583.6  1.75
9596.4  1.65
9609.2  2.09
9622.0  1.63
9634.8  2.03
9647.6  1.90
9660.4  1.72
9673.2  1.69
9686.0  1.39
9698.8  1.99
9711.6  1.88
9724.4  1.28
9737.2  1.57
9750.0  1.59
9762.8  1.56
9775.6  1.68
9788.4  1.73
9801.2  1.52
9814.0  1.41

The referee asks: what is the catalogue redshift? 0.138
